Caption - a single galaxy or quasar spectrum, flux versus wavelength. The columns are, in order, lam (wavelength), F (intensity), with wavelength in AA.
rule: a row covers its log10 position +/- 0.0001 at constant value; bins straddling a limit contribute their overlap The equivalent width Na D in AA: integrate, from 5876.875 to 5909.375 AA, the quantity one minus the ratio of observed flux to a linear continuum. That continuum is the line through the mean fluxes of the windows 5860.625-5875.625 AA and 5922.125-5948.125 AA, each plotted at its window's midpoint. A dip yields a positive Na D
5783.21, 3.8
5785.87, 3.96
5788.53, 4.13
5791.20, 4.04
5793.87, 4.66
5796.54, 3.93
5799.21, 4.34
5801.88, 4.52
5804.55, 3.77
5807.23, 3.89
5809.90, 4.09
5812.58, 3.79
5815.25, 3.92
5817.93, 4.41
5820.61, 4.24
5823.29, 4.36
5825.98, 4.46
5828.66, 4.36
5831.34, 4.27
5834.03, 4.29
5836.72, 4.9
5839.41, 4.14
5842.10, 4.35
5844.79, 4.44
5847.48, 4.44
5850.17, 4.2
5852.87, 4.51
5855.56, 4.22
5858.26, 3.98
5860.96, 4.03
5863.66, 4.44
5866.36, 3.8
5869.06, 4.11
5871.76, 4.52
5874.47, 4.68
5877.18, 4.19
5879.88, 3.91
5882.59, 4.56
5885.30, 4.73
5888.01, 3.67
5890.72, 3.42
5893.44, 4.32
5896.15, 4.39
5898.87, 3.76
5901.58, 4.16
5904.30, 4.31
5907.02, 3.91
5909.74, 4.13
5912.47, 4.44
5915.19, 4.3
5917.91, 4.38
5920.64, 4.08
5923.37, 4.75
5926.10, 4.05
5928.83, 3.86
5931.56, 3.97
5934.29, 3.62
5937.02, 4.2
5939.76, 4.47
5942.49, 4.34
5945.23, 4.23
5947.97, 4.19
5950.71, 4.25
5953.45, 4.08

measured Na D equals 1.0 AA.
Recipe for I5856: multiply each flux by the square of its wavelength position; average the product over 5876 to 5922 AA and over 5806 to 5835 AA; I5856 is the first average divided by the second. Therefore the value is 1.0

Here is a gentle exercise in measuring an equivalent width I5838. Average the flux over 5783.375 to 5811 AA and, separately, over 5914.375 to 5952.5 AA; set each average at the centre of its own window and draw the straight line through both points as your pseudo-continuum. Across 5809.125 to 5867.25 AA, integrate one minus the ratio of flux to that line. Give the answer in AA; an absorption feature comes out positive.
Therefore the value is -1.7 AA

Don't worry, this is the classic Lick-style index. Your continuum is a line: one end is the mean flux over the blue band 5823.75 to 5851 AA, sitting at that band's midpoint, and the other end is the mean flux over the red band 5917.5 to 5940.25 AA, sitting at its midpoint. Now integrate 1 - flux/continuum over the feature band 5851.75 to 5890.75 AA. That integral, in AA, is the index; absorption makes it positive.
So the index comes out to 0.8 AA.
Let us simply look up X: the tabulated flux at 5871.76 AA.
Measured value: 4.52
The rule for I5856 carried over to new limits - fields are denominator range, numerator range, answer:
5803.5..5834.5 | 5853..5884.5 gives 1.04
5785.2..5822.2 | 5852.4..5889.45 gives 1.05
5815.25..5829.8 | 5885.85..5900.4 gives 0.94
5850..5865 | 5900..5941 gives 1.01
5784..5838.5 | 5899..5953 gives 1.03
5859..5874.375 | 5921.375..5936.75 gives 0.98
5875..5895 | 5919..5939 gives 1.00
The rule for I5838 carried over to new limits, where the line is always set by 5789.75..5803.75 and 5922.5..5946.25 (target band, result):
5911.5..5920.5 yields -0.3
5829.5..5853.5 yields -0.9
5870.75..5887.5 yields -0.8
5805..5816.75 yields 1.0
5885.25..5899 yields 0.6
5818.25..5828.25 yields -0.3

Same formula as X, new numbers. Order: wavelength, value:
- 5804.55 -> 3.77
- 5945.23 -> 4.23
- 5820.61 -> 4.24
